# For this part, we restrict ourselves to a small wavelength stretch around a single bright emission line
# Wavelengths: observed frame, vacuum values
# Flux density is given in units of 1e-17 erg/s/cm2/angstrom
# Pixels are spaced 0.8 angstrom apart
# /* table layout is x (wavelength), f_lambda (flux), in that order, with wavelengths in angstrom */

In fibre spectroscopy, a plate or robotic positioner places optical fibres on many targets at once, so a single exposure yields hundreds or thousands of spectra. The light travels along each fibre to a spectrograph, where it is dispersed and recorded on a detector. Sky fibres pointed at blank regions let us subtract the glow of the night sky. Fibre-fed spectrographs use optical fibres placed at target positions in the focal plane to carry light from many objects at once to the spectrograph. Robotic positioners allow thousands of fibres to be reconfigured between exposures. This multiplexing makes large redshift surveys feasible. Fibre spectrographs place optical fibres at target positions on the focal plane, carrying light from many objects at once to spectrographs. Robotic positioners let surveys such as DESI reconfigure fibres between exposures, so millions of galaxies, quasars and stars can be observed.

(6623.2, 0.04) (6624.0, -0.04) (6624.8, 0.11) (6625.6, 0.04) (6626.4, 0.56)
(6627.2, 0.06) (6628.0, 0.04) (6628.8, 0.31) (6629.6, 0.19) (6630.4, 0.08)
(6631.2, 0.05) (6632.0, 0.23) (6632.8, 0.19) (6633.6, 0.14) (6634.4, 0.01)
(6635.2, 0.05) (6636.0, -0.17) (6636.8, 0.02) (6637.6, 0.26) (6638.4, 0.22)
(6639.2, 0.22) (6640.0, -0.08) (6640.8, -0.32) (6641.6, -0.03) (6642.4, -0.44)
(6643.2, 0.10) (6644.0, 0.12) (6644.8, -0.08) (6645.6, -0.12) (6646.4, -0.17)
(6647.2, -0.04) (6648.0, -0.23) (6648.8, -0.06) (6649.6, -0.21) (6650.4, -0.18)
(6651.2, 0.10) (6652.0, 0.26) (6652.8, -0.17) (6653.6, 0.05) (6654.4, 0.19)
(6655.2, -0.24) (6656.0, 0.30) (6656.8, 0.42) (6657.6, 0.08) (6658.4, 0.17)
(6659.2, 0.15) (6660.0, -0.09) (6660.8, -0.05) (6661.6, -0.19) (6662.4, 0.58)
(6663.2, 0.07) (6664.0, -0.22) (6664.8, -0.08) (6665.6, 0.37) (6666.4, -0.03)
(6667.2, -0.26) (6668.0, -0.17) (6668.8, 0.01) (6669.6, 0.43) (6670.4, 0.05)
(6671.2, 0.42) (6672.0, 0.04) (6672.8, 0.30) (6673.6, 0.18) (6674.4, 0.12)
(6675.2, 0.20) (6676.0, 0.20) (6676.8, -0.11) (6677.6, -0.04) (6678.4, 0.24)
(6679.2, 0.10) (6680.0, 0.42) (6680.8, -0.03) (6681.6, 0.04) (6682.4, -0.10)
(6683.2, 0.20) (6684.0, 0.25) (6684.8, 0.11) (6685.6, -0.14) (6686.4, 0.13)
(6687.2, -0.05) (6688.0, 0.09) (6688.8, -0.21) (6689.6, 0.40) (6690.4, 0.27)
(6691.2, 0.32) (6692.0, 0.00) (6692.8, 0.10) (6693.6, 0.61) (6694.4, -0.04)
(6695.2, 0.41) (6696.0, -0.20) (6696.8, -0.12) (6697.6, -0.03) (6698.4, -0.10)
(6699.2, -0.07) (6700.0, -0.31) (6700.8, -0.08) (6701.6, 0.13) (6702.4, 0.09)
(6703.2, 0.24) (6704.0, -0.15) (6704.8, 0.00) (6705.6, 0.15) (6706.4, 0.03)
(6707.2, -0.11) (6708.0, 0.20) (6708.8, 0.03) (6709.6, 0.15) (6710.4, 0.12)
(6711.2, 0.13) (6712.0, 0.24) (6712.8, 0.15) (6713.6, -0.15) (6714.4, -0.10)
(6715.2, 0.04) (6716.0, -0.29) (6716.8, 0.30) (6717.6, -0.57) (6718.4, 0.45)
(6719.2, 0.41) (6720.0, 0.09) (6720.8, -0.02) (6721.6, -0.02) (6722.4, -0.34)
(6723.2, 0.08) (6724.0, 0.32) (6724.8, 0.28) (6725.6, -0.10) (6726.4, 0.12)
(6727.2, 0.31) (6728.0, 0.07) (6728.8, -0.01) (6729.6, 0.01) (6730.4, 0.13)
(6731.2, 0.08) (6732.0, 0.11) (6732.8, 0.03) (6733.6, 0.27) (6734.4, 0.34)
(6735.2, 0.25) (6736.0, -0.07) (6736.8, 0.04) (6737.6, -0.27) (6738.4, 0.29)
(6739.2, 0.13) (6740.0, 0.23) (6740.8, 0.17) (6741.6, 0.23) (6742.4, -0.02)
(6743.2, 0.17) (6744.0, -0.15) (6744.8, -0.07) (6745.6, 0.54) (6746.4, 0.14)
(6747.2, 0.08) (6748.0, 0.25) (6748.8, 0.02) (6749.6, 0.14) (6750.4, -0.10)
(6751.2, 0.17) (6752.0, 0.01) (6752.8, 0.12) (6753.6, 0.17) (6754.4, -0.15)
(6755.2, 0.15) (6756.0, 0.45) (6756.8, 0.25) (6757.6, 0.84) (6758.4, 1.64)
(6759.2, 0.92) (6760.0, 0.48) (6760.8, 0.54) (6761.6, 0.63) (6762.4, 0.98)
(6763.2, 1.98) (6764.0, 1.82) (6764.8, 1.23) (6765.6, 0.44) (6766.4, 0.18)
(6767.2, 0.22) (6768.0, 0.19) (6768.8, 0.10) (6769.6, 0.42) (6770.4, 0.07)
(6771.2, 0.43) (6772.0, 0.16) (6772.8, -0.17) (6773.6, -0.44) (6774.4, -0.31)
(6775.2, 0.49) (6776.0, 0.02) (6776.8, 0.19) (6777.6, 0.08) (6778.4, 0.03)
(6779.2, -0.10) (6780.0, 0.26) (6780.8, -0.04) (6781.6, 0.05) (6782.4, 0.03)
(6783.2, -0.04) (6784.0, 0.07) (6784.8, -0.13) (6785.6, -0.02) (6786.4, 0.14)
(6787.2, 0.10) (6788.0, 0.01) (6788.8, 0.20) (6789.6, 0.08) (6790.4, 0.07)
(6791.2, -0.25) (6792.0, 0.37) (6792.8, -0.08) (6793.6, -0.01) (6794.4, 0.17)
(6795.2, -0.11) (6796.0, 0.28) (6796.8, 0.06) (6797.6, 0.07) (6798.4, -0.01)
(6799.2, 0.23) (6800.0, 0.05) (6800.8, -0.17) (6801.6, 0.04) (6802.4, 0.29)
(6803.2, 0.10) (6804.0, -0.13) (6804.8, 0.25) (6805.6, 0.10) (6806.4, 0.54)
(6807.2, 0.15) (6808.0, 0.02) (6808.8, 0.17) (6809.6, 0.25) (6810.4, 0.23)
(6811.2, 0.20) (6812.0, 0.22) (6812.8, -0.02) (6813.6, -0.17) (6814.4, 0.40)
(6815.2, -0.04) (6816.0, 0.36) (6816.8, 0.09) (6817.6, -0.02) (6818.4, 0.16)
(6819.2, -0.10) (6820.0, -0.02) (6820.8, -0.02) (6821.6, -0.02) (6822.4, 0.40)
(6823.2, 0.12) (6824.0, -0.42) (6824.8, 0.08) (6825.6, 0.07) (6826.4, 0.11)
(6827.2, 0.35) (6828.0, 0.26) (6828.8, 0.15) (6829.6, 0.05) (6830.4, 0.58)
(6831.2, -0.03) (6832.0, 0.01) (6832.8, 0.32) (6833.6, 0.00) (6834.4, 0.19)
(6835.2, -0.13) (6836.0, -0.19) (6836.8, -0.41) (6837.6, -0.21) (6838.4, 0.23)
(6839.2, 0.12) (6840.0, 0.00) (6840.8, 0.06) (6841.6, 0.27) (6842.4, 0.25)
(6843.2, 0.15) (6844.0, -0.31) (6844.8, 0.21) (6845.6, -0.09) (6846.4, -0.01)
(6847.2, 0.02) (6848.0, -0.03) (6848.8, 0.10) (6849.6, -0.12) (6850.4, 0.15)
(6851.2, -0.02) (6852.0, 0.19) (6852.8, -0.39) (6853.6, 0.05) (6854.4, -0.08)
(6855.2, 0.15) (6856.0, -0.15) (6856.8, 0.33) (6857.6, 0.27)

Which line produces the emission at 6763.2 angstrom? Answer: [O II] 3727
